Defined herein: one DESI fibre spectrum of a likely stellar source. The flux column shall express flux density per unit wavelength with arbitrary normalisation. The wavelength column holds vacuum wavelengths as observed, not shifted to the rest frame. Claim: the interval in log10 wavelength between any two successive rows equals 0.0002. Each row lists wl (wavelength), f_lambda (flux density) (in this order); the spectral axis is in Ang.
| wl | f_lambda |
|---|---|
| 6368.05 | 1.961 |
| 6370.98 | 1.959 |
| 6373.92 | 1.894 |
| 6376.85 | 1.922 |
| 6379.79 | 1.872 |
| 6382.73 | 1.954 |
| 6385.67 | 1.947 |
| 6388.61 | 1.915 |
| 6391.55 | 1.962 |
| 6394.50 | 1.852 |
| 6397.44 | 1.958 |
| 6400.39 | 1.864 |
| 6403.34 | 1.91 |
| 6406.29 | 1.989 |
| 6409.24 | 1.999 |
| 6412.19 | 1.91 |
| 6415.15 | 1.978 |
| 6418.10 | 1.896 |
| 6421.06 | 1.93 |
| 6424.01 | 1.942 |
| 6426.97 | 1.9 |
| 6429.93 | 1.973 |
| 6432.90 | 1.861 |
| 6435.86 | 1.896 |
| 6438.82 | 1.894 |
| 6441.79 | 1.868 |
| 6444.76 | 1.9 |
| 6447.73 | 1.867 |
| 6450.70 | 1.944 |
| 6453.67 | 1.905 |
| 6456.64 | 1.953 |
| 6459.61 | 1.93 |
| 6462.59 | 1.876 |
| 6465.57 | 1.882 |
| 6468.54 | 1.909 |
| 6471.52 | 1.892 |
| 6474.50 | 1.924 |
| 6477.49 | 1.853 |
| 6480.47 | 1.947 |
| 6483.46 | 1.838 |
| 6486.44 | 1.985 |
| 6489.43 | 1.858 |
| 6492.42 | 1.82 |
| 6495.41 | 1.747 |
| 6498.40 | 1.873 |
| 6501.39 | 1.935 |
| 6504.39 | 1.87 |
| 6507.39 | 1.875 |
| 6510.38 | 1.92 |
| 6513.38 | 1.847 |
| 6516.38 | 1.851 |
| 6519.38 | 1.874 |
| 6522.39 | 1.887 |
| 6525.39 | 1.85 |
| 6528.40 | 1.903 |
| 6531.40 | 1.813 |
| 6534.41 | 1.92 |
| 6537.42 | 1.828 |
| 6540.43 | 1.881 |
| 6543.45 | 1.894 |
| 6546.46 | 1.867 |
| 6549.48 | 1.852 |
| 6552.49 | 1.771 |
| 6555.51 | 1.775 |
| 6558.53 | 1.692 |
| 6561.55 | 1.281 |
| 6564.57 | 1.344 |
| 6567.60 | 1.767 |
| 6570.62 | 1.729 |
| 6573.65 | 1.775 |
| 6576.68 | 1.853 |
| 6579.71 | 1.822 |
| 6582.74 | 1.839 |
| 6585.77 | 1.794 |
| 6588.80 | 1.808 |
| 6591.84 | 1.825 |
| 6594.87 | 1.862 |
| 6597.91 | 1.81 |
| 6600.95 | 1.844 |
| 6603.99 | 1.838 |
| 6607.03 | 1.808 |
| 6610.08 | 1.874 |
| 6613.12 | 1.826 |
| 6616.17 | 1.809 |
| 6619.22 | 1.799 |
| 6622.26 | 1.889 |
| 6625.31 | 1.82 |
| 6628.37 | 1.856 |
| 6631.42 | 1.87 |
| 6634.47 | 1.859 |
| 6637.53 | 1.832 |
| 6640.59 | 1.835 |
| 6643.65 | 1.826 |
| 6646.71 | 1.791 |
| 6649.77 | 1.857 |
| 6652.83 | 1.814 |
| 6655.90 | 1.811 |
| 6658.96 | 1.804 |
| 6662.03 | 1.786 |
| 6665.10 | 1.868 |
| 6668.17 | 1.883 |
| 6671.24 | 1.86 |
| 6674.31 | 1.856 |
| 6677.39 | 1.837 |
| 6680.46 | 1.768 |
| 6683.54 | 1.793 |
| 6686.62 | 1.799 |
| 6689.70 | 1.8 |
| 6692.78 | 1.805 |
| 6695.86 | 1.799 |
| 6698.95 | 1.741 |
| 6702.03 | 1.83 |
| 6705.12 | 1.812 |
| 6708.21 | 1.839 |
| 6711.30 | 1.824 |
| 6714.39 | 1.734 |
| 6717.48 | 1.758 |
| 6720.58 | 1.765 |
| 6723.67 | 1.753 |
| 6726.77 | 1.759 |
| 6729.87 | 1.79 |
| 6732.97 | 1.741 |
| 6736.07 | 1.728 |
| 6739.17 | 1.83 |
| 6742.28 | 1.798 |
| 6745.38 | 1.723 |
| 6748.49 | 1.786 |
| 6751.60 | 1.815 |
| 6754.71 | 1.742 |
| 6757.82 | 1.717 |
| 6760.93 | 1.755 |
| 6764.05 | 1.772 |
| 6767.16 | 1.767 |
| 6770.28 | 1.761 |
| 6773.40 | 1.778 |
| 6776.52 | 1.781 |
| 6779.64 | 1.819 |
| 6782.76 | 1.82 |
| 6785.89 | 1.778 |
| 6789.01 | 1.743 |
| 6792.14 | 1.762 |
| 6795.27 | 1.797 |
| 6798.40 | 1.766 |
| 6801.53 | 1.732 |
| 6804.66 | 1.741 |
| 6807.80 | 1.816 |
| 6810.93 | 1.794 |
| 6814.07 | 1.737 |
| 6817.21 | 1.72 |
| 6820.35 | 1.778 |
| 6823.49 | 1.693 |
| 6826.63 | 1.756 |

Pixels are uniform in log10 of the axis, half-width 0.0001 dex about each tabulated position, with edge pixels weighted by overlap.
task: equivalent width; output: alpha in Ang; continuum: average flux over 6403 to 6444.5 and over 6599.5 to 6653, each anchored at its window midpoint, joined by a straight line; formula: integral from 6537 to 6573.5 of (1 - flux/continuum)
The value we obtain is 2.84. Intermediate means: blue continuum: 1.92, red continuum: 1.84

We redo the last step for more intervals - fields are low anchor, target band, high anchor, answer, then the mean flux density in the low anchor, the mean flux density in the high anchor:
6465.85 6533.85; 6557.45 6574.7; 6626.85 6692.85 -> 2.5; 1.88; 1.83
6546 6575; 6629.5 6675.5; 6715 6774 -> -3.1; 1.68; 1.76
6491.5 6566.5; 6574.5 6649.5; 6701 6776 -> -1.7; 1.81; 1.77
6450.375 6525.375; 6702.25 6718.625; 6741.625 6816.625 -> 0.0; 1.89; 1.77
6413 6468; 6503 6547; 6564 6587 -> -1.4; 1.91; 1.76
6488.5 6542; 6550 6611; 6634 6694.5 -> 3.0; 1.86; 1.82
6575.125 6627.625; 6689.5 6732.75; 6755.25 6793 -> 0.2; 1.83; 1.77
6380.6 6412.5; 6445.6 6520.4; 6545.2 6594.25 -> -2.1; 1.93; 1.74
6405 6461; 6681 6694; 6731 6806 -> 0.1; 1.92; 1.77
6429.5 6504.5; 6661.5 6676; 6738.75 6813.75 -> -0.3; 1.89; 1.77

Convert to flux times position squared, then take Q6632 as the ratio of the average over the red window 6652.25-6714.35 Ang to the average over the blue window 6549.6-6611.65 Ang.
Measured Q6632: 1.06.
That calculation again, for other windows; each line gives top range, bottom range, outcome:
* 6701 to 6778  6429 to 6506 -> 1.02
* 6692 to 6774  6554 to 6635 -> 1.04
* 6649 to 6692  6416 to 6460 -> 1.02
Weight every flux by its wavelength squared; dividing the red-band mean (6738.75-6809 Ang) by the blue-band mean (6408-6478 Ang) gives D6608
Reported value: 1.0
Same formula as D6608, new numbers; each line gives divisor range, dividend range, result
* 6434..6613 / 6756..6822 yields 1.04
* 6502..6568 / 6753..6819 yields 1.06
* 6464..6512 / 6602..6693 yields 1.02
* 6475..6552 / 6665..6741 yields 1.02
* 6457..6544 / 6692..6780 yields 1.01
